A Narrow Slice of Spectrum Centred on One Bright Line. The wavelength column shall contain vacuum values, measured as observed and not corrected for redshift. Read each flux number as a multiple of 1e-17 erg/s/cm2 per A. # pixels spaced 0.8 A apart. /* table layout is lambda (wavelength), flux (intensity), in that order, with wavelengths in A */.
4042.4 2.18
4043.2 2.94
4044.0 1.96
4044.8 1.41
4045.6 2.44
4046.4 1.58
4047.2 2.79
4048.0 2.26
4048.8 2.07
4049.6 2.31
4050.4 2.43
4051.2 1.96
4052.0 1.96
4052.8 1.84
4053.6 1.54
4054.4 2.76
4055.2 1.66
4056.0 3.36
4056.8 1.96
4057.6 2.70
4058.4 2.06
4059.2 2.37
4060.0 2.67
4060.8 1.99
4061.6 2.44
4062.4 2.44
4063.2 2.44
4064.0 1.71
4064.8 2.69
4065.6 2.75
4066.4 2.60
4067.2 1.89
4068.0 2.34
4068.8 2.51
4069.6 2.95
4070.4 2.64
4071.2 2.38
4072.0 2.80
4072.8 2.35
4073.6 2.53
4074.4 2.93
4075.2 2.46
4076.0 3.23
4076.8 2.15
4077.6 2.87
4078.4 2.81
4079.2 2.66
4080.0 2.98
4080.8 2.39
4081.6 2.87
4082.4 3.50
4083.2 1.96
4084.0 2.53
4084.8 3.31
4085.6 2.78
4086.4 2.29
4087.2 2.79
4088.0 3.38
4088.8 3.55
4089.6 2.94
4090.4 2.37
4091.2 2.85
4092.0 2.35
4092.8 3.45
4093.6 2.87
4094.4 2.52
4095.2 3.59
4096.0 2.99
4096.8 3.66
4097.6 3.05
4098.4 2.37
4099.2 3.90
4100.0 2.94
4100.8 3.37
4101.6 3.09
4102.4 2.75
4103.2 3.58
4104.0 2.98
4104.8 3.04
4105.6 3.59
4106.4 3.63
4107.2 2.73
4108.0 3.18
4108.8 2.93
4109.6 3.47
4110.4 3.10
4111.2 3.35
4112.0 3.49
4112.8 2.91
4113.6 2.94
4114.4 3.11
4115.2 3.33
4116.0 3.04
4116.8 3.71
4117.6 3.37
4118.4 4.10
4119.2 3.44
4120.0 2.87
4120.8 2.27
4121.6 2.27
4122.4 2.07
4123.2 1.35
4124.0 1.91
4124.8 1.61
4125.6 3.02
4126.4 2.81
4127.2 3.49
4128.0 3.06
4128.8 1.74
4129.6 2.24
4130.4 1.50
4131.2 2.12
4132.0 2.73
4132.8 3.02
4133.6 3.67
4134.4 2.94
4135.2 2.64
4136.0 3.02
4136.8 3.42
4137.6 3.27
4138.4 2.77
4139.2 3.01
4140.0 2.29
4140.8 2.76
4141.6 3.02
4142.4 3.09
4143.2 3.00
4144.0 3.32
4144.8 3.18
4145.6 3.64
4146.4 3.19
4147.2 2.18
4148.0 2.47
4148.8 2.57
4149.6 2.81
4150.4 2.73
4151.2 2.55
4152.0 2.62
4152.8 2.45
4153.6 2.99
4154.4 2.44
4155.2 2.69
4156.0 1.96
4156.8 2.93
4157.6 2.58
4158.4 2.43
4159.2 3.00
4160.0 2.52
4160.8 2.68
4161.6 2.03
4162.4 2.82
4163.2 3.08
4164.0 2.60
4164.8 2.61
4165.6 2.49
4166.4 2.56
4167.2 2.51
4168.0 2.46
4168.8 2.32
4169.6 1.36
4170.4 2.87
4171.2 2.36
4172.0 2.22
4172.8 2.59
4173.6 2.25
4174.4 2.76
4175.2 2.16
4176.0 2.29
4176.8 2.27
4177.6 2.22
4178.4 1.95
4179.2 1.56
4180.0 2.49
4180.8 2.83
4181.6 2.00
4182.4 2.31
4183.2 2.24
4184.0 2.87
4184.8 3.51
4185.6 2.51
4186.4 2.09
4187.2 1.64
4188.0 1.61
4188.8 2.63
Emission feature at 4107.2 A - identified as C IV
